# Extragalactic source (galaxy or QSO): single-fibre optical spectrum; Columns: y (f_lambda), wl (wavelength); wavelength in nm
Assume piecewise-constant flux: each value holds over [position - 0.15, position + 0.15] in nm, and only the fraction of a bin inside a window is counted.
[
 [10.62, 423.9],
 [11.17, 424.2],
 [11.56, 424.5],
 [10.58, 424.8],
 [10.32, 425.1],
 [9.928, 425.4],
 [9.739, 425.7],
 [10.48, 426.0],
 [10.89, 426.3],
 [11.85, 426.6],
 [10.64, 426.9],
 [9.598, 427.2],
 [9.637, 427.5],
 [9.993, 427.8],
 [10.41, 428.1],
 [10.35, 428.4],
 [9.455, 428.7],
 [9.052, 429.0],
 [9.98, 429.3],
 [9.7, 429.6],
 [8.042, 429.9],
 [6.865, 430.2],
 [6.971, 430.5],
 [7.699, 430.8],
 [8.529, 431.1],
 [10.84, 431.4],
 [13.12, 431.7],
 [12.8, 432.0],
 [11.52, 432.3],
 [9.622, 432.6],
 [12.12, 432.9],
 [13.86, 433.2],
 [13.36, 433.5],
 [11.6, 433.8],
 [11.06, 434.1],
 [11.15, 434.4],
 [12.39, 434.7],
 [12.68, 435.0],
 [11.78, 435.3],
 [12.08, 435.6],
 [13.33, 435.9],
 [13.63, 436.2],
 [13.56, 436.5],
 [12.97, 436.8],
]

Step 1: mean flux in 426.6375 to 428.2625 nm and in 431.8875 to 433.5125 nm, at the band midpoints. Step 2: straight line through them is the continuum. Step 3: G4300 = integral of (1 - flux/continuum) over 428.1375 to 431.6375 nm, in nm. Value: 0.64 nm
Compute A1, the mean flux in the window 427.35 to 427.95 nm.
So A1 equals 9.81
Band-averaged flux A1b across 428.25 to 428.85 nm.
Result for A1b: 9.9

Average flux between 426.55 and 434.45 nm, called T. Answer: 10.3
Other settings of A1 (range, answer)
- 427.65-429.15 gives 9.85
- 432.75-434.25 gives 12.4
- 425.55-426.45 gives 10.4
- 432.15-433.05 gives 11.1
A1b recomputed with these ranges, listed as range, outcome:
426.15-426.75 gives 11.4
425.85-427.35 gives 10.7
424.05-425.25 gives 10.9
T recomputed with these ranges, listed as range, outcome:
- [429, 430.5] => 8.52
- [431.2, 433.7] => 12.1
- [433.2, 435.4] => 12.1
